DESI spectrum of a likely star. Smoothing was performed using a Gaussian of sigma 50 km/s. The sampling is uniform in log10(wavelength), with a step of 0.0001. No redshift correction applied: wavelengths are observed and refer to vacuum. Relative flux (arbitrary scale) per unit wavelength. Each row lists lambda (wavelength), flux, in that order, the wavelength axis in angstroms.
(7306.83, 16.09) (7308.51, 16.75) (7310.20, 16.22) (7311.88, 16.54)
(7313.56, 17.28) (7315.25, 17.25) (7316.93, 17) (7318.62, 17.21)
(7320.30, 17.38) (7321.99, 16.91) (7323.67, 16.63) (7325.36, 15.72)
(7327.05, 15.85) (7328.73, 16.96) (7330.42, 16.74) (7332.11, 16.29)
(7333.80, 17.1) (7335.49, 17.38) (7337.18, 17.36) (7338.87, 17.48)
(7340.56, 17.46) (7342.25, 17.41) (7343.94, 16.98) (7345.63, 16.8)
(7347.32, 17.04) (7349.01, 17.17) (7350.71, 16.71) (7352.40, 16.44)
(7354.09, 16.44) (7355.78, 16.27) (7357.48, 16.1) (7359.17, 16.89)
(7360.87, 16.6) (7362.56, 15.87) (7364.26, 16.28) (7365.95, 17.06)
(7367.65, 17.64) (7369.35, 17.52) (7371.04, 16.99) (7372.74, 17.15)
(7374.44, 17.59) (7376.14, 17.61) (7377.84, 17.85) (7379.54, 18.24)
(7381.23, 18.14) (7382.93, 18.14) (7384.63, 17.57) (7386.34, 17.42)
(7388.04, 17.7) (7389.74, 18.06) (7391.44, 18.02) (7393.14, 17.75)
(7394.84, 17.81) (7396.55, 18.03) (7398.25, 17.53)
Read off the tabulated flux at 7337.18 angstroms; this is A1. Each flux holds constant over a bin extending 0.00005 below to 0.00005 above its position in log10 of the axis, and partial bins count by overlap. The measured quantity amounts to 17.36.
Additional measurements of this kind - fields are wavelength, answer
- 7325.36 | 15.72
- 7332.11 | 16.29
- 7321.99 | 16.91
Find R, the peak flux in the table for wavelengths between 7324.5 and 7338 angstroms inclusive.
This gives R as 17.38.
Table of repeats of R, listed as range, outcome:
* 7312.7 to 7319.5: 17.28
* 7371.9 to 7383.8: 18.24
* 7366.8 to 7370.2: 17.64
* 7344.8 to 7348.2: 17.04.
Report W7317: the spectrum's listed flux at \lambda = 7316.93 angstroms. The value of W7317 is 17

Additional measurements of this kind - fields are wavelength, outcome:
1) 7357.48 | 16.1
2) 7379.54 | 18.24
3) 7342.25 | 17.41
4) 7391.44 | 18.02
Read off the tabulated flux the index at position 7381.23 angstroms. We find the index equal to 18.14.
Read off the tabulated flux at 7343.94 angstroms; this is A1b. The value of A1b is 16.98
